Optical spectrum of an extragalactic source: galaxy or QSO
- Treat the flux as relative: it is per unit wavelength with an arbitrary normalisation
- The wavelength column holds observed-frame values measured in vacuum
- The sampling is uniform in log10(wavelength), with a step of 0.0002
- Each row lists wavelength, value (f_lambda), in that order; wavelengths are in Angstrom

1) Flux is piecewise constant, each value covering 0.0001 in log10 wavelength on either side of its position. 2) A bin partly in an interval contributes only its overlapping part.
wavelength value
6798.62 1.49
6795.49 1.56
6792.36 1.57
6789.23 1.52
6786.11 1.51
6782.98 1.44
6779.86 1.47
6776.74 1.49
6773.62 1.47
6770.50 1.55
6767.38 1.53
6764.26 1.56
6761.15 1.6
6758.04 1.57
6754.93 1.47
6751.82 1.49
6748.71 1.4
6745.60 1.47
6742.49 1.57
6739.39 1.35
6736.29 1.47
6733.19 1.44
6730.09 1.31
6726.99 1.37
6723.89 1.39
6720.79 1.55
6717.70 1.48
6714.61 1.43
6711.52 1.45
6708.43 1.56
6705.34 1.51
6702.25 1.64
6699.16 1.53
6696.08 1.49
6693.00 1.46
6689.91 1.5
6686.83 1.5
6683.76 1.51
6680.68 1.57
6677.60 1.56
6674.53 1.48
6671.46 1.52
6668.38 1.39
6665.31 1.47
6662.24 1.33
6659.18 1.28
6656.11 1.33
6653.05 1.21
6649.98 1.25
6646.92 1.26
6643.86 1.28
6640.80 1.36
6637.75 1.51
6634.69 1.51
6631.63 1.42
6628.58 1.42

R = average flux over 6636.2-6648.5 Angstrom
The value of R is 1.35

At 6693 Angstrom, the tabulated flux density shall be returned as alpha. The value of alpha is 1.46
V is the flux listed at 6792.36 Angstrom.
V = 1.57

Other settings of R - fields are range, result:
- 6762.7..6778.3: 1.52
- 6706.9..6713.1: 1.5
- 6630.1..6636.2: 1.46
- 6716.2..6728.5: 1.45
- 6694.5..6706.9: 1.54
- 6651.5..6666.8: 1.32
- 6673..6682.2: 1.54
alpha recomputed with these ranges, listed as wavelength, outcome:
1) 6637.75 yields 1.51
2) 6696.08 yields 1.49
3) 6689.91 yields 1.5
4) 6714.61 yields 1.43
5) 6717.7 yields 1.48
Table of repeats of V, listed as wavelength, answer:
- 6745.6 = 1.47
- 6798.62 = 1.49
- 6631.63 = 1.42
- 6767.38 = 1.53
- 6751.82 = 1.49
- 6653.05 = 1.21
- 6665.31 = 1.47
